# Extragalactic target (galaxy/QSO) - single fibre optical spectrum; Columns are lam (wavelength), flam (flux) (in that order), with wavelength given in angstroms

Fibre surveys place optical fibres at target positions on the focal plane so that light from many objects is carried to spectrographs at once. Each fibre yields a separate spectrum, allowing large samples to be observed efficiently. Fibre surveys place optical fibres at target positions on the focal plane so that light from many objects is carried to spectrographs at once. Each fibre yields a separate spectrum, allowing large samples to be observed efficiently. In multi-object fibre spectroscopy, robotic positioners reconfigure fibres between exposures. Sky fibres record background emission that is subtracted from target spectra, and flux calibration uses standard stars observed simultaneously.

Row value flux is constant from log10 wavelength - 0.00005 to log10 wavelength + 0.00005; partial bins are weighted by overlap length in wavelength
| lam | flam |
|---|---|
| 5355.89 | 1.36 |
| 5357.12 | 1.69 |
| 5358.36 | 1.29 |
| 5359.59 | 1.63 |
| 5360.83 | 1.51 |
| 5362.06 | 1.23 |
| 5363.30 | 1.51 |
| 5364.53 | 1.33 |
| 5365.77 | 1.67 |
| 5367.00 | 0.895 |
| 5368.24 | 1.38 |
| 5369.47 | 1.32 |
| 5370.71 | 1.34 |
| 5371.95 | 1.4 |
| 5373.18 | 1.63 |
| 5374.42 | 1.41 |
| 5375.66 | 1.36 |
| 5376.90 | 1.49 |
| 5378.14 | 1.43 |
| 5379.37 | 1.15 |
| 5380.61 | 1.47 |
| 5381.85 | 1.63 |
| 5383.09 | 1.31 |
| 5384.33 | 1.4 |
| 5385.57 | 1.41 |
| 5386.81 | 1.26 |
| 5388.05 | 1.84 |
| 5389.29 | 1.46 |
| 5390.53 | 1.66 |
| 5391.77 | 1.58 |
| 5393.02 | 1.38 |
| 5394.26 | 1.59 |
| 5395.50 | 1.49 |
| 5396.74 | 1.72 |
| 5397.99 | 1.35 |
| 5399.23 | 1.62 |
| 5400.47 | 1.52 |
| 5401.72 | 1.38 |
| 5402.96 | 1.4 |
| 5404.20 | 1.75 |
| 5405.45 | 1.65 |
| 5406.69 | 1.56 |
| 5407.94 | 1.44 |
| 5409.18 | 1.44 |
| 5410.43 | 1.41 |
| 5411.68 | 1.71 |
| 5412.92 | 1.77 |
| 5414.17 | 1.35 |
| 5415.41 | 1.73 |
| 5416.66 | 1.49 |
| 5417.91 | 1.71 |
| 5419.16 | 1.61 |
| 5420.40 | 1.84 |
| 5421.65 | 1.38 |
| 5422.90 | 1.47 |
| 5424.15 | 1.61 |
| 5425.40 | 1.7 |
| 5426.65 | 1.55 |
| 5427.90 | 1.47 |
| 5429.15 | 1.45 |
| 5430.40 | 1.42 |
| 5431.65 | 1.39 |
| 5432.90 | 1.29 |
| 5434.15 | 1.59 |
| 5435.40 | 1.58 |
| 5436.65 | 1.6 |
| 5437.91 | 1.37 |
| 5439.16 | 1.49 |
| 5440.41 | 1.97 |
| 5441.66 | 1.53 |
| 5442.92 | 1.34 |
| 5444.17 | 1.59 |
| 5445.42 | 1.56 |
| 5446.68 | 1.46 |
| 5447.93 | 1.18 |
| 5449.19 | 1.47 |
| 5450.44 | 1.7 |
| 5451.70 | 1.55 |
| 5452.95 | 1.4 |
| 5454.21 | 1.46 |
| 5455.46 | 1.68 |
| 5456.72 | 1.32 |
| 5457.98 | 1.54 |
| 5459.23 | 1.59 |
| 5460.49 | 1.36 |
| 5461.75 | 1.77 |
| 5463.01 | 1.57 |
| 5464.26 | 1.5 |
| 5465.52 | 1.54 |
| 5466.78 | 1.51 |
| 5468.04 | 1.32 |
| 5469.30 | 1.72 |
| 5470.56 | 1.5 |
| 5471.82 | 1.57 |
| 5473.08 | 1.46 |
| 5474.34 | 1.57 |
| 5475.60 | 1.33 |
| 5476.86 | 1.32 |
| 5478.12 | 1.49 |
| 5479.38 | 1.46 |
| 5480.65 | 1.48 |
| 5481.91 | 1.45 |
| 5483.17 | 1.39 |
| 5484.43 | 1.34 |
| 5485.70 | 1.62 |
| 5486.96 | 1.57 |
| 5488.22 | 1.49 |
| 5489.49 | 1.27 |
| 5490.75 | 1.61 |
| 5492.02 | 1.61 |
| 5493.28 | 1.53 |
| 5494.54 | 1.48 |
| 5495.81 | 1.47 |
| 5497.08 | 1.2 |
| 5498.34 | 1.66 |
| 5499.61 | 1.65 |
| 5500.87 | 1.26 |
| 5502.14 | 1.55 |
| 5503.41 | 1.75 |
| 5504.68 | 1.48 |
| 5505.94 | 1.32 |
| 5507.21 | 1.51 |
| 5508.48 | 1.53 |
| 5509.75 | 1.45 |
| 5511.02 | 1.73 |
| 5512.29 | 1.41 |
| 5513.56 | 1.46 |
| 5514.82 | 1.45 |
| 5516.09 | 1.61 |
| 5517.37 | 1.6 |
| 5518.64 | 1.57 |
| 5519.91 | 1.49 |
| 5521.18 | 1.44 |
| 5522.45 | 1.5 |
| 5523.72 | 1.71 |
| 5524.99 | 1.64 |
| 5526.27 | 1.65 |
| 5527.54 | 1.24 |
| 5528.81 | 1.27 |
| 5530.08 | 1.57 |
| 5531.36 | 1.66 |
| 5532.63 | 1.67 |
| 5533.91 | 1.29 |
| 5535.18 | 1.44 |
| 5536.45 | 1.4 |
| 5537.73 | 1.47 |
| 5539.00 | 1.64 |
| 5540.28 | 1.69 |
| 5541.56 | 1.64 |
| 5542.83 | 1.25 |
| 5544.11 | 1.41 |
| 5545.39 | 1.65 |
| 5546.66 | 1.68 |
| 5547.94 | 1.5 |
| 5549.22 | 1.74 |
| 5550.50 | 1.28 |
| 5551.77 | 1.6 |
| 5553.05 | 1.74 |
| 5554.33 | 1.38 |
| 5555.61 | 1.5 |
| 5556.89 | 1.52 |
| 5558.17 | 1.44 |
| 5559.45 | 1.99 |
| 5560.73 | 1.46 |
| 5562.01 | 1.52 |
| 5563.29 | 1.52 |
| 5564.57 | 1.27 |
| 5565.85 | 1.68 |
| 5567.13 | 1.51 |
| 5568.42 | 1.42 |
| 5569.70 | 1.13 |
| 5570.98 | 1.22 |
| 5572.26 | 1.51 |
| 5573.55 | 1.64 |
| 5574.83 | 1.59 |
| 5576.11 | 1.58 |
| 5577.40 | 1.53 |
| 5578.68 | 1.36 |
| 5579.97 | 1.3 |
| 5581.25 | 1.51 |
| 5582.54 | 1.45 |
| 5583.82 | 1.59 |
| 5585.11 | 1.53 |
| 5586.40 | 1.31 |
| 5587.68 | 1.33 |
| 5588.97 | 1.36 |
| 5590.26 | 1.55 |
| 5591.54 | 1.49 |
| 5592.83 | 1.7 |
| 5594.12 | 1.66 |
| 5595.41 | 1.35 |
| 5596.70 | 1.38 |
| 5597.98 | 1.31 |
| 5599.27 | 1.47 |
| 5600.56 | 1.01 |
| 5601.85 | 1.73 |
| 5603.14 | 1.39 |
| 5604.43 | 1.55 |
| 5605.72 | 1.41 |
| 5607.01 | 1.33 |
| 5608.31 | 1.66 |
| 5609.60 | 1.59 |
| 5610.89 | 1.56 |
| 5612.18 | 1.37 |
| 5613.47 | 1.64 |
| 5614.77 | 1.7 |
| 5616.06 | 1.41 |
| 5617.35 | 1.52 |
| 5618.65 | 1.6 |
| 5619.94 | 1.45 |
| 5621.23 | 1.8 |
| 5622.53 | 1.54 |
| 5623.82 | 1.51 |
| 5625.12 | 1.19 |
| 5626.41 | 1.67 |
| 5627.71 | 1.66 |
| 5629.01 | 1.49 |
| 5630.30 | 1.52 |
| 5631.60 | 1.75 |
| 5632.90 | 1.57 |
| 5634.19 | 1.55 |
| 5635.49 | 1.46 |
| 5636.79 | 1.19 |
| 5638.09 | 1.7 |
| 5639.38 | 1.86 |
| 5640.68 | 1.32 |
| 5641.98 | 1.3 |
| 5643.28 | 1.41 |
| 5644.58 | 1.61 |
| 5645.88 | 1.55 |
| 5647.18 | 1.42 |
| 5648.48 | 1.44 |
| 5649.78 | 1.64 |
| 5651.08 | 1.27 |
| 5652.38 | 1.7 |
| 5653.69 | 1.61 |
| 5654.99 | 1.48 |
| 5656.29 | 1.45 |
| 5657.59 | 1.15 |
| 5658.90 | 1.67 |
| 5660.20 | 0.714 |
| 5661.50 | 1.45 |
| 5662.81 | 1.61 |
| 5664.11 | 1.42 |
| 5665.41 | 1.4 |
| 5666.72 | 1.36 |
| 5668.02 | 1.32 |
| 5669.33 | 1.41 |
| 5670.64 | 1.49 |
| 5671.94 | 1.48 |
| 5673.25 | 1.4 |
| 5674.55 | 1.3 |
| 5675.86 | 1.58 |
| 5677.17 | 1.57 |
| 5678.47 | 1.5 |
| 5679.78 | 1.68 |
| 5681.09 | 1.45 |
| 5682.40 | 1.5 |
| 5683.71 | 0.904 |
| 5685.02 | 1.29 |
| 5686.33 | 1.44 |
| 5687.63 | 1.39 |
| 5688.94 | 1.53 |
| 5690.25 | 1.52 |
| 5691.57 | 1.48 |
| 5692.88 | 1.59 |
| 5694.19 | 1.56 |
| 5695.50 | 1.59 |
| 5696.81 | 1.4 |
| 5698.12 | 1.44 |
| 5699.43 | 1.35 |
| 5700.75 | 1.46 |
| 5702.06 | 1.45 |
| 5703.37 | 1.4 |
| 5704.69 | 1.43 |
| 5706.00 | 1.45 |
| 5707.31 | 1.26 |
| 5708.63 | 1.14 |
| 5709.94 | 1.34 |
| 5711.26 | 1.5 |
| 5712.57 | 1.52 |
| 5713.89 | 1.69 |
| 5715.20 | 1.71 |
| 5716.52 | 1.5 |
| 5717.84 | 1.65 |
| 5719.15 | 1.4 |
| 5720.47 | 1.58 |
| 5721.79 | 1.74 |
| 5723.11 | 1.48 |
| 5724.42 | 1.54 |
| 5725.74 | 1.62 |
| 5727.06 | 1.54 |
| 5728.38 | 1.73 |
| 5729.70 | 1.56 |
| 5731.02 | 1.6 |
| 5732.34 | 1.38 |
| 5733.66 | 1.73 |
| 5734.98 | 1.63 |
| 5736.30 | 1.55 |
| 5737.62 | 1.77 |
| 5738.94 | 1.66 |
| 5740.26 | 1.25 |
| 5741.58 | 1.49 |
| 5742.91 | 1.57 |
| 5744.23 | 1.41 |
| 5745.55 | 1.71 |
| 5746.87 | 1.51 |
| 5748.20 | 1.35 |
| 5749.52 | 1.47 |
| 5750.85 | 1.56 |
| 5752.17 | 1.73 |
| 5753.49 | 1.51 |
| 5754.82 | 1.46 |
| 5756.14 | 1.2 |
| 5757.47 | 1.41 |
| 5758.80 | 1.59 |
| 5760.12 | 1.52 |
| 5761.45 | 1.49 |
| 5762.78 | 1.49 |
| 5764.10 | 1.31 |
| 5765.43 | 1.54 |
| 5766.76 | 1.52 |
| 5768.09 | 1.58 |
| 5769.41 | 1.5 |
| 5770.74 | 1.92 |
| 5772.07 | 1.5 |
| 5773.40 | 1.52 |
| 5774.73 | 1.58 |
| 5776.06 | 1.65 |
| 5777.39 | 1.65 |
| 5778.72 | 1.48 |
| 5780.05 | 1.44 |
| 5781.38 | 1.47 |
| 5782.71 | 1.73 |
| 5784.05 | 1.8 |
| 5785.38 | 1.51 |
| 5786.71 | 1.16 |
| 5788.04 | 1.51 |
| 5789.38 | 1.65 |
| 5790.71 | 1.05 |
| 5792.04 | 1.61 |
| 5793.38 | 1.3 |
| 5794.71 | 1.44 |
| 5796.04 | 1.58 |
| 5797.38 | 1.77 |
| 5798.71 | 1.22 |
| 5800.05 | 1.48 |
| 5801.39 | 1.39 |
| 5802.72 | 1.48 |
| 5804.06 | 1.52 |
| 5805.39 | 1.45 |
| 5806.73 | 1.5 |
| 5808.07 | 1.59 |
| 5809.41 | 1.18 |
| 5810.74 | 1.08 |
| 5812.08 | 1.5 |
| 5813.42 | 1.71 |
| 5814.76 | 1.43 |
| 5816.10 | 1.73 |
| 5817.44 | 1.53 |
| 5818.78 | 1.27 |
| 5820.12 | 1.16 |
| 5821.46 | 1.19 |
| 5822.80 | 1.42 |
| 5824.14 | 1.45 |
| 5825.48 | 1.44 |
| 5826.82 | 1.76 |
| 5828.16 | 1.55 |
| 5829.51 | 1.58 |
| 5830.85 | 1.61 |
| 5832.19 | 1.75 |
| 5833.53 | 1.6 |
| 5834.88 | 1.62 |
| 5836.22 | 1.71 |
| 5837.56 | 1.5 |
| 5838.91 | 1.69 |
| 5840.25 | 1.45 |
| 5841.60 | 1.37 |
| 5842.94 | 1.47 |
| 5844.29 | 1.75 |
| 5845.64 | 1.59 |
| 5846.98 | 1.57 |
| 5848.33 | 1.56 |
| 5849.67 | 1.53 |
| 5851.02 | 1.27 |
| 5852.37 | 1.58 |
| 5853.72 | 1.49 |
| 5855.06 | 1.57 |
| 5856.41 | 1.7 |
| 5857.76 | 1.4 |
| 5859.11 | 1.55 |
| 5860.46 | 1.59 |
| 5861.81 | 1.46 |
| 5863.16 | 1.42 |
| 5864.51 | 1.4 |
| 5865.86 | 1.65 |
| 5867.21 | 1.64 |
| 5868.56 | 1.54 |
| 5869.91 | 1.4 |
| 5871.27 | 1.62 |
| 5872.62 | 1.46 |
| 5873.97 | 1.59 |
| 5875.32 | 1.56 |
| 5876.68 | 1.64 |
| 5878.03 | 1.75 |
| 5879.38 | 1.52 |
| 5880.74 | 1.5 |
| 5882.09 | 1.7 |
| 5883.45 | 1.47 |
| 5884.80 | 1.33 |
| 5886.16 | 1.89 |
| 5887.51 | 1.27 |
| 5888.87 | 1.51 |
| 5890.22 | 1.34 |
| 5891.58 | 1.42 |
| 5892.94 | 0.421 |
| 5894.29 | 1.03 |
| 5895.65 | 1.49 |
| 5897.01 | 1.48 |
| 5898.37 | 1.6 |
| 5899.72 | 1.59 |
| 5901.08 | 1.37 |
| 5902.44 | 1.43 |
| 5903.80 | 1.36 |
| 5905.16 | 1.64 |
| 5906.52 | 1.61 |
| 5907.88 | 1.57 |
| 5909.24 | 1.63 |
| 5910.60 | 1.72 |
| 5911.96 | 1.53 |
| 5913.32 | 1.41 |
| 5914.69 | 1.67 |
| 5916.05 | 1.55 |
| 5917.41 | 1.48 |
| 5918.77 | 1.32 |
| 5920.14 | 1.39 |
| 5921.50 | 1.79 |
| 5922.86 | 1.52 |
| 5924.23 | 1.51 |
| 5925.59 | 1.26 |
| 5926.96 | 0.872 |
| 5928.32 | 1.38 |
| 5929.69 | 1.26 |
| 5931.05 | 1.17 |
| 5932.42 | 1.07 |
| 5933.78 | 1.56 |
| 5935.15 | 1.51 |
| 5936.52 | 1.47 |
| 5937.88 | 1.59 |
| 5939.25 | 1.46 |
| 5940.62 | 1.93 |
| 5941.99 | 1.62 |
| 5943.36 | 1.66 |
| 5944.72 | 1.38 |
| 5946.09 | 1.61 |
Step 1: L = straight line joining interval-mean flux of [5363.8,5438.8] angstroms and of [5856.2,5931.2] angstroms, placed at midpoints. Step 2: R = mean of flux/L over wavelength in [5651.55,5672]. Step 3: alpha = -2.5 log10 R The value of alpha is 0.05 mag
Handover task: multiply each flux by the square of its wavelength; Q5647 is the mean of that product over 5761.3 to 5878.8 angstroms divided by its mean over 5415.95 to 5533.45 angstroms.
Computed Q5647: 1.13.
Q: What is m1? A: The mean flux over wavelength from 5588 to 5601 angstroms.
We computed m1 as 1.43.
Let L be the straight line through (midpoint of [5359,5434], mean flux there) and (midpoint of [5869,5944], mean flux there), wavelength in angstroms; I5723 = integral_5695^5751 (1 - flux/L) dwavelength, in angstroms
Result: -1.4 angstroms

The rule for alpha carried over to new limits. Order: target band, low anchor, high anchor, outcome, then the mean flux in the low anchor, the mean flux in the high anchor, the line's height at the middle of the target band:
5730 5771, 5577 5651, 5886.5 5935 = -0.051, 1.49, 1.41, 1.46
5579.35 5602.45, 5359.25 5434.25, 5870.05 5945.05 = 0.027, 1.49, 1.47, 1.48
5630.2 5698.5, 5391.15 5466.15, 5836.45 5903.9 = 0.037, 1.53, 1.49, 1.51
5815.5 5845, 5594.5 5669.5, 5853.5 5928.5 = -0.033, 1.48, 1.48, 1.48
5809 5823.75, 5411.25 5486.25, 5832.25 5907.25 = 0.090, 1.52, 1.5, 1.51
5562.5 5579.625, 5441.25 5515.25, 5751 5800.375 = 0.031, 1.49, 1.51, 1.5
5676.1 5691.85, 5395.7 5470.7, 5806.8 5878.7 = 0.062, 1.53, 1.52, 1.53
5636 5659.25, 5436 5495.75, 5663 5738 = 0.004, 1.5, 1.49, 1.49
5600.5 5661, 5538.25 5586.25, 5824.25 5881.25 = 0.018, 1.51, 1.56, 1.52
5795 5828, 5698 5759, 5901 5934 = 0.021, 1.51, 1.44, 1.48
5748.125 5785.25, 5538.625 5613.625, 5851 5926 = -0.031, 1.49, 1.5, 1.49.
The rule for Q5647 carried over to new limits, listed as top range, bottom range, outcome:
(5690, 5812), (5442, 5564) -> 1.09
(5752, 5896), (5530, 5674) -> 1.09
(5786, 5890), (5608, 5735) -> 1.07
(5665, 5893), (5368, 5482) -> 1.13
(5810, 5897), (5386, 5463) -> 1.14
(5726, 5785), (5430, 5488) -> 1.15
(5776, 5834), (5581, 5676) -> 1.07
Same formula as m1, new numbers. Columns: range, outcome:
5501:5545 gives 1.51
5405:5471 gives 1.53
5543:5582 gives 1.5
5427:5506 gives 1.5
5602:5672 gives 1.49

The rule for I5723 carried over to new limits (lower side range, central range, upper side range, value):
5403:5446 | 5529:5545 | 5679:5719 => 0.1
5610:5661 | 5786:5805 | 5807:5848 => 0.8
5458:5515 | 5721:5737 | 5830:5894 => -0.9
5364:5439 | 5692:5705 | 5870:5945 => 0.1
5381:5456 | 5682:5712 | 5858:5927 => 1.9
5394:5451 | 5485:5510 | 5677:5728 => 0.3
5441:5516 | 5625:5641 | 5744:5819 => -0.6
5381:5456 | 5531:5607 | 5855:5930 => 1.2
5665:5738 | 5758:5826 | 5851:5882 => 1.6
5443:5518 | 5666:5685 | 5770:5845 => 1.1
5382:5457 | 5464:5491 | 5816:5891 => 0.9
